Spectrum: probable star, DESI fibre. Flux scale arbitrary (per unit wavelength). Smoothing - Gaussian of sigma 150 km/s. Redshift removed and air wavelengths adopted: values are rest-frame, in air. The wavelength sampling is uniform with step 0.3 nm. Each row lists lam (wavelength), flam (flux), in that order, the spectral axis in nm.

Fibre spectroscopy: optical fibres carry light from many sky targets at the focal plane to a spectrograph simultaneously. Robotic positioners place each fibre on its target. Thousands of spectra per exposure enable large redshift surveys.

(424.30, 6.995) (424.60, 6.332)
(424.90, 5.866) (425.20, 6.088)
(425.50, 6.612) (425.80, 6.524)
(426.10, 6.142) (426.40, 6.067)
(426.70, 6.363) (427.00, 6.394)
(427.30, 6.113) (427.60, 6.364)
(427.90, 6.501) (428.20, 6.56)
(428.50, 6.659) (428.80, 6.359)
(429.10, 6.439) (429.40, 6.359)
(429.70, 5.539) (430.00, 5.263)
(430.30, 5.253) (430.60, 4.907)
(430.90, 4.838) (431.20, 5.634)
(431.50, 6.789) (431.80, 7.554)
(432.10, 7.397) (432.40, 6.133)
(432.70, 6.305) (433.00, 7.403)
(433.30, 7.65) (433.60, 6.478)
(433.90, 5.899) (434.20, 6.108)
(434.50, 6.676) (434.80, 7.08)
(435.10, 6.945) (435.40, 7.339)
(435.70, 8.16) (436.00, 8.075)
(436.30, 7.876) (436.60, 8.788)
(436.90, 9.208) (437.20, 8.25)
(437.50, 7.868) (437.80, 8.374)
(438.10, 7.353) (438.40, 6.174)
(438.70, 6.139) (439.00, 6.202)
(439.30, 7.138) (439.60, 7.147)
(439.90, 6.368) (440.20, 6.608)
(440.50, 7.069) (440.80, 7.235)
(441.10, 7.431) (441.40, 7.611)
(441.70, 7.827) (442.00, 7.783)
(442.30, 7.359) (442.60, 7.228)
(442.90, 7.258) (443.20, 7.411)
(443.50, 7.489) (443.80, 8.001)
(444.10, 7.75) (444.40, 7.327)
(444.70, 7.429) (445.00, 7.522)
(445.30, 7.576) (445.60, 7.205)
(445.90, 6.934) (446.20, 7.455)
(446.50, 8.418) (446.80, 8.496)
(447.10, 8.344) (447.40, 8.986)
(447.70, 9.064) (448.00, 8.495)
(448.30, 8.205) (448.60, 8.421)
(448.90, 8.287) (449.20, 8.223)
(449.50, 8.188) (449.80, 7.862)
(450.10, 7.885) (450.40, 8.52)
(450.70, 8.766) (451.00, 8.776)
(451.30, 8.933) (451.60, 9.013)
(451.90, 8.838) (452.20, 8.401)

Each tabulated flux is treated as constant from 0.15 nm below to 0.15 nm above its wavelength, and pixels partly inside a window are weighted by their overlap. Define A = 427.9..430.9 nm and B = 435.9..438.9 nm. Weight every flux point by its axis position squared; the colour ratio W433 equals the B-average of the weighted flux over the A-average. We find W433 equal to 1.37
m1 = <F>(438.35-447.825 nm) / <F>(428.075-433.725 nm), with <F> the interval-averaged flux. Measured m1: 1.18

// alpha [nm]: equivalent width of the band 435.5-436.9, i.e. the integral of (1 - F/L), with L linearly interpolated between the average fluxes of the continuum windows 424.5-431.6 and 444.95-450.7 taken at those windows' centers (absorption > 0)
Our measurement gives -0.28 nm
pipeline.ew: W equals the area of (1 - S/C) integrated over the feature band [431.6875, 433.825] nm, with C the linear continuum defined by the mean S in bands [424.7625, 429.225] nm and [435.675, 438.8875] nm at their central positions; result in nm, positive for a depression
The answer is 0.07 nm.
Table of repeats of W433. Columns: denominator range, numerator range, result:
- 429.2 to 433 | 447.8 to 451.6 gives 1.51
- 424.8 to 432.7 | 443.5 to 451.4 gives 1.43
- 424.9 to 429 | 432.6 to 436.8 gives 1.18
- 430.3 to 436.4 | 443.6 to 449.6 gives 1.27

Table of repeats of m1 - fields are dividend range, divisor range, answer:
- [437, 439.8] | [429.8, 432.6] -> 1.21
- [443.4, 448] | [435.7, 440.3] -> 1.06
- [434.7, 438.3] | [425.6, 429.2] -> 1.24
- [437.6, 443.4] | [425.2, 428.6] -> 1.12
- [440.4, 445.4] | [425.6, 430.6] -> 1.22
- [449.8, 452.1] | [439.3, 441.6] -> 1.22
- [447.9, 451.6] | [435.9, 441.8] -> 1.13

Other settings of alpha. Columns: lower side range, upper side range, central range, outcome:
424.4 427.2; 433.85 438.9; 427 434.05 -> 0.54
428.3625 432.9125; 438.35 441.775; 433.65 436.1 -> -0.19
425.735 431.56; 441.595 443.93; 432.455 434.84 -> -0.03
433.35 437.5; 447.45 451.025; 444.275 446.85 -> 0.19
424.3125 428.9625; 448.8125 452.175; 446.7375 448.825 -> -0.08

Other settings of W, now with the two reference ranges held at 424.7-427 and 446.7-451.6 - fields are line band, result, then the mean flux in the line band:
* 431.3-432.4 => -0.032 nm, 7.02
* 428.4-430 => 0.098 nm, 6.16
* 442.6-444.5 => 0.102 nm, 7.52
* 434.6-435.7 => -0.015 nm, 7.24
